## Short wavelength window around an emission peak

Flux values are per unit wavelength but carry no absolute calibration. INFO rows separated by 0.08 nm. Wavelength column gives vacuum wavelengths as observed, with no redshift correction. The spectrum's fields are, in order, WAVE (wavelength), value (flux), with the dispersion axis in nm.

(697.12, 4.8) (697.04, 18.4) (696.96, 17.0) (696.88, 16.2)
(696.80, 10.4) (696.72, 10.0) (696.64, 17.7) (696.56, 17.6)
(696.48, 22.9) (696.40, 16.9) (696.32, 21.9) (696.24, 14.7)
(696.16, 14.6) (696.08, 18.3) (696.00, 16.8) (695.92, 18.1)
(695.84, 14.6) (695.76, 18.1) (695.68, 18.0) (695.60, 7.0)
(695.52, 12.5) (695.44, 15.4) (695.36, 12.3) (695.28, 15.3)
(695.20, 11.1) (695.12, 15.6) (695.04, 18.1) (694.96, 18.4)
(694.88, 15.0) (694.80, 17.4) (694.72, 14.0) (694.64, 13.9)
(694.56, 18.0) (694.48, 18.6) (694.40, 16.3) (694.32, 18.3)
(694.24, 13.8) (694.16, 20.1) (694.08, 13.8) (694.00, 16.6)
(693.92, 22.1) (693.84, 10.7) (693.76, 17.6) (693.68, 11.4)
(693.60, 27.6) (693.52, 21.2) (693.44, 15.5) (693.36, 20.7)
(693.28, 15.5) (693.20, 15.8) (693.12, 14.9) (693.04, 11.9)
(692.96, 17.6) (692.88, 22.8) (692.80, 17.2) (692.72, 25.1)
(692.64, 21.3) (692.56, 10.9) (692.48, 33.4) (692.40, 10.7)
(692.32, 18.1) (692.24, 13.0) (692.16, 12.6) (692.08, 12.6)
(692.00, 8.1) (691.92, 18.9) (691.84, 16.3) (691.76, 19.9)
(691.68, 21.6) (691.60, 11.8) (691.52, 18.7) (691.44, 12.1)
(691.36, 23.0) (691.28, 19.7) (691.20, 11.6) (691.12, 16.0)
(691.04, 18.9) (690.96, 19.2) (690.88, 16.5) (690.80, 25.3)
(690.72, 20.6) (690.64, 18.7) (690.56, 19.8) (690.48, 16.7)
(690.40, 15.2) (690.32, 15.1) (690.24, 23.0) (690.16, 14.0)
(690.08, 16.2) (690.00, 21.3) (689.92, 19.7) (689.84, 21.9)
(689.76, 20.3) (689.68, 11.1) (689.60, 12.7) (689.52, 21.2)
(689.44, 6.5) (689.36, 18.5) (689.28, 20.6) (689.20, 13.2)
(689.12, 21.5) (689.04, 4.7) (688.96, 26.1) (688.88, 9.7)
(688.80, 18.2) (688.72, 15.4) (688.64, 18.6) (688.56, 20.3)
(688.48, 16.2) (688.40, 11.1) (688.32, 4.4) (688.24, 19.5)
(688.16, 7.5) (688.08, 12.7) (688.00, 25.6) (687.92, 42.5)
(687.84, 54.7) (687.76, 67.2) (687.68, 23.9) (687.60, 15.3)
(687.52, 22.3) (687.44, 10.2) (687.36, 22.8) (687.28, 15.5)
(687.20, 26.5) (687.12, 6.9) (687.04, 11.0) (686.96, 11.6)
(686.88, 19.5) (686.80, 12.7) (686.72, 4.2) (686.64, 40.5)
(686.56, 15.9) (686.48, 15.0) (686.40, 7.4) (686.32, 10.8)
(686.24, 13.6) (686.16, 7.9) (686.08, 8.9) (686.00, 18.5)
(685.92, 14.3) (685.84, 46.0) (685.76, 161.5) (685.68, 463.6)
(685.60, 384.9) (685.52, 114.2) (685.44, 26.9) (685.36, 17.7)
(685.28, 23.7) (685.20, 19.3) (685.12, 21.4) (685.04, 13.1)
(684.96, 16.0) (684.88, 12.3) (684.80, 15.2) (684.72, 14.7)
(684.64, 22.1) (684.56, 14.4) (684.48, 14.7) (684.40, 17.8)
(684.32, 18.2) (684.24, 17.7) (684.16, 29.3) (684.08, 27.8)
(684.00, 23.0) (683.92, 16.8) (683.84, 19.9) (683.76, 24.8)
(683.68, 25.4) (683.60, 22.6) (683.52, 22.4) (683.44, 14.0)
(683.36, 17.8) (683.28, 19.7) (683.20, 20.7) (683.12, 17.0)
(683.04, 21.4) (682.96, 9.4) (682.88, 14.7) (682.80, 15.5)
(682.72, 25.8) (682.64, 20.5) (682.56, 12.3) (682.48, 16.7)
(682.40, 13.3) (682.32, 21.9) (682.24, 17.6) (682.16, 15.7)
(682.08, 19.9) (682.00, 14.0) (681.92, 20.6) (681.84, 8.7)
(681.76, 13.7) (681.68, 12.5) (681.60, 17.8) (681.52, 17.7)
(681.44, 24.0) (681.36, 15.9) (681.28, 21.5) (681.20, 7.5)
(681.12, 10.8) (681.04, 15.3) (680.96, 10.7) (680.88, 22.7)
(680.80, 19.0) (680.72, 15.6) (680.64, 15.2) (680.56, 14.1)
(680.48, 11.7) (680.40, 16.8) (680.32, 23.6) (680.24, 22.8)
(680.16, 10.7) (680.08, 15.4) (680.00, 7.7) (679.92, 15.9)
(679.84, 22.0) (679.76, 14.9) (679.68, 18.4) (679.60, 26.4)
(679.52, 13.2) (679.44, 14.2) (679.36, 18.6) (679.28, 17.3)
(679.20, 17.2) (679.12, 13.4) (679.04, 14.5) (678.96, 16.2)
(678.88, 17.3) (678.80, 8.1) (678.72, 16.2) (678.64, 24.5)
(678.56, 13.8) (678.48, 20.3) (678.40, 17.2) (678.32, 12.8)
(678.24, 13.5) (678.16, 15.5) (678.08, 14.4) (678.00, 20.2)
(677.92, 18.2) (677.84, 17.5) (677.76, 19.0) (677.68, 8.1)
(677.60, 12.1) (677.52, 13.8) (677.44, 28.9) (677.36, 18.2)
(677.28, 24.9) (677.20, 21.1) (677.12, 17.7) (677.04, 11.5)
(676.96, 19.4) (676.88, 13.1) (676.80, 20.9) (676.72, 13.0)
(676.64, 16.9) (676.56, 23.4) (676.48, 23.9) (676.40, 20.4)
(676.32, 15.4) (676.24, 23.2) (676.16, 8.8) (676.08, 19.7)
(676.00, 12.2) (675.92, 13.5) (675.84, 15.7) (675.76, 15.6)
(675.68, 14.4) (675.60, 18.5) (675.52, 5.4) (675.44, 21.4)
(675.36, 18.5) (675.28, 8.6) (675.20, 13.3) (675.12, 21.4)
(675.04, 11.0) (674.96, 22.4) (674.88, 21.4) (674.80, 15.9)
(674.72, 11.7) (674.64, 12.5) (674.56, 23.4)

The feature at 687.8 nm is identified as [N II] 6583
